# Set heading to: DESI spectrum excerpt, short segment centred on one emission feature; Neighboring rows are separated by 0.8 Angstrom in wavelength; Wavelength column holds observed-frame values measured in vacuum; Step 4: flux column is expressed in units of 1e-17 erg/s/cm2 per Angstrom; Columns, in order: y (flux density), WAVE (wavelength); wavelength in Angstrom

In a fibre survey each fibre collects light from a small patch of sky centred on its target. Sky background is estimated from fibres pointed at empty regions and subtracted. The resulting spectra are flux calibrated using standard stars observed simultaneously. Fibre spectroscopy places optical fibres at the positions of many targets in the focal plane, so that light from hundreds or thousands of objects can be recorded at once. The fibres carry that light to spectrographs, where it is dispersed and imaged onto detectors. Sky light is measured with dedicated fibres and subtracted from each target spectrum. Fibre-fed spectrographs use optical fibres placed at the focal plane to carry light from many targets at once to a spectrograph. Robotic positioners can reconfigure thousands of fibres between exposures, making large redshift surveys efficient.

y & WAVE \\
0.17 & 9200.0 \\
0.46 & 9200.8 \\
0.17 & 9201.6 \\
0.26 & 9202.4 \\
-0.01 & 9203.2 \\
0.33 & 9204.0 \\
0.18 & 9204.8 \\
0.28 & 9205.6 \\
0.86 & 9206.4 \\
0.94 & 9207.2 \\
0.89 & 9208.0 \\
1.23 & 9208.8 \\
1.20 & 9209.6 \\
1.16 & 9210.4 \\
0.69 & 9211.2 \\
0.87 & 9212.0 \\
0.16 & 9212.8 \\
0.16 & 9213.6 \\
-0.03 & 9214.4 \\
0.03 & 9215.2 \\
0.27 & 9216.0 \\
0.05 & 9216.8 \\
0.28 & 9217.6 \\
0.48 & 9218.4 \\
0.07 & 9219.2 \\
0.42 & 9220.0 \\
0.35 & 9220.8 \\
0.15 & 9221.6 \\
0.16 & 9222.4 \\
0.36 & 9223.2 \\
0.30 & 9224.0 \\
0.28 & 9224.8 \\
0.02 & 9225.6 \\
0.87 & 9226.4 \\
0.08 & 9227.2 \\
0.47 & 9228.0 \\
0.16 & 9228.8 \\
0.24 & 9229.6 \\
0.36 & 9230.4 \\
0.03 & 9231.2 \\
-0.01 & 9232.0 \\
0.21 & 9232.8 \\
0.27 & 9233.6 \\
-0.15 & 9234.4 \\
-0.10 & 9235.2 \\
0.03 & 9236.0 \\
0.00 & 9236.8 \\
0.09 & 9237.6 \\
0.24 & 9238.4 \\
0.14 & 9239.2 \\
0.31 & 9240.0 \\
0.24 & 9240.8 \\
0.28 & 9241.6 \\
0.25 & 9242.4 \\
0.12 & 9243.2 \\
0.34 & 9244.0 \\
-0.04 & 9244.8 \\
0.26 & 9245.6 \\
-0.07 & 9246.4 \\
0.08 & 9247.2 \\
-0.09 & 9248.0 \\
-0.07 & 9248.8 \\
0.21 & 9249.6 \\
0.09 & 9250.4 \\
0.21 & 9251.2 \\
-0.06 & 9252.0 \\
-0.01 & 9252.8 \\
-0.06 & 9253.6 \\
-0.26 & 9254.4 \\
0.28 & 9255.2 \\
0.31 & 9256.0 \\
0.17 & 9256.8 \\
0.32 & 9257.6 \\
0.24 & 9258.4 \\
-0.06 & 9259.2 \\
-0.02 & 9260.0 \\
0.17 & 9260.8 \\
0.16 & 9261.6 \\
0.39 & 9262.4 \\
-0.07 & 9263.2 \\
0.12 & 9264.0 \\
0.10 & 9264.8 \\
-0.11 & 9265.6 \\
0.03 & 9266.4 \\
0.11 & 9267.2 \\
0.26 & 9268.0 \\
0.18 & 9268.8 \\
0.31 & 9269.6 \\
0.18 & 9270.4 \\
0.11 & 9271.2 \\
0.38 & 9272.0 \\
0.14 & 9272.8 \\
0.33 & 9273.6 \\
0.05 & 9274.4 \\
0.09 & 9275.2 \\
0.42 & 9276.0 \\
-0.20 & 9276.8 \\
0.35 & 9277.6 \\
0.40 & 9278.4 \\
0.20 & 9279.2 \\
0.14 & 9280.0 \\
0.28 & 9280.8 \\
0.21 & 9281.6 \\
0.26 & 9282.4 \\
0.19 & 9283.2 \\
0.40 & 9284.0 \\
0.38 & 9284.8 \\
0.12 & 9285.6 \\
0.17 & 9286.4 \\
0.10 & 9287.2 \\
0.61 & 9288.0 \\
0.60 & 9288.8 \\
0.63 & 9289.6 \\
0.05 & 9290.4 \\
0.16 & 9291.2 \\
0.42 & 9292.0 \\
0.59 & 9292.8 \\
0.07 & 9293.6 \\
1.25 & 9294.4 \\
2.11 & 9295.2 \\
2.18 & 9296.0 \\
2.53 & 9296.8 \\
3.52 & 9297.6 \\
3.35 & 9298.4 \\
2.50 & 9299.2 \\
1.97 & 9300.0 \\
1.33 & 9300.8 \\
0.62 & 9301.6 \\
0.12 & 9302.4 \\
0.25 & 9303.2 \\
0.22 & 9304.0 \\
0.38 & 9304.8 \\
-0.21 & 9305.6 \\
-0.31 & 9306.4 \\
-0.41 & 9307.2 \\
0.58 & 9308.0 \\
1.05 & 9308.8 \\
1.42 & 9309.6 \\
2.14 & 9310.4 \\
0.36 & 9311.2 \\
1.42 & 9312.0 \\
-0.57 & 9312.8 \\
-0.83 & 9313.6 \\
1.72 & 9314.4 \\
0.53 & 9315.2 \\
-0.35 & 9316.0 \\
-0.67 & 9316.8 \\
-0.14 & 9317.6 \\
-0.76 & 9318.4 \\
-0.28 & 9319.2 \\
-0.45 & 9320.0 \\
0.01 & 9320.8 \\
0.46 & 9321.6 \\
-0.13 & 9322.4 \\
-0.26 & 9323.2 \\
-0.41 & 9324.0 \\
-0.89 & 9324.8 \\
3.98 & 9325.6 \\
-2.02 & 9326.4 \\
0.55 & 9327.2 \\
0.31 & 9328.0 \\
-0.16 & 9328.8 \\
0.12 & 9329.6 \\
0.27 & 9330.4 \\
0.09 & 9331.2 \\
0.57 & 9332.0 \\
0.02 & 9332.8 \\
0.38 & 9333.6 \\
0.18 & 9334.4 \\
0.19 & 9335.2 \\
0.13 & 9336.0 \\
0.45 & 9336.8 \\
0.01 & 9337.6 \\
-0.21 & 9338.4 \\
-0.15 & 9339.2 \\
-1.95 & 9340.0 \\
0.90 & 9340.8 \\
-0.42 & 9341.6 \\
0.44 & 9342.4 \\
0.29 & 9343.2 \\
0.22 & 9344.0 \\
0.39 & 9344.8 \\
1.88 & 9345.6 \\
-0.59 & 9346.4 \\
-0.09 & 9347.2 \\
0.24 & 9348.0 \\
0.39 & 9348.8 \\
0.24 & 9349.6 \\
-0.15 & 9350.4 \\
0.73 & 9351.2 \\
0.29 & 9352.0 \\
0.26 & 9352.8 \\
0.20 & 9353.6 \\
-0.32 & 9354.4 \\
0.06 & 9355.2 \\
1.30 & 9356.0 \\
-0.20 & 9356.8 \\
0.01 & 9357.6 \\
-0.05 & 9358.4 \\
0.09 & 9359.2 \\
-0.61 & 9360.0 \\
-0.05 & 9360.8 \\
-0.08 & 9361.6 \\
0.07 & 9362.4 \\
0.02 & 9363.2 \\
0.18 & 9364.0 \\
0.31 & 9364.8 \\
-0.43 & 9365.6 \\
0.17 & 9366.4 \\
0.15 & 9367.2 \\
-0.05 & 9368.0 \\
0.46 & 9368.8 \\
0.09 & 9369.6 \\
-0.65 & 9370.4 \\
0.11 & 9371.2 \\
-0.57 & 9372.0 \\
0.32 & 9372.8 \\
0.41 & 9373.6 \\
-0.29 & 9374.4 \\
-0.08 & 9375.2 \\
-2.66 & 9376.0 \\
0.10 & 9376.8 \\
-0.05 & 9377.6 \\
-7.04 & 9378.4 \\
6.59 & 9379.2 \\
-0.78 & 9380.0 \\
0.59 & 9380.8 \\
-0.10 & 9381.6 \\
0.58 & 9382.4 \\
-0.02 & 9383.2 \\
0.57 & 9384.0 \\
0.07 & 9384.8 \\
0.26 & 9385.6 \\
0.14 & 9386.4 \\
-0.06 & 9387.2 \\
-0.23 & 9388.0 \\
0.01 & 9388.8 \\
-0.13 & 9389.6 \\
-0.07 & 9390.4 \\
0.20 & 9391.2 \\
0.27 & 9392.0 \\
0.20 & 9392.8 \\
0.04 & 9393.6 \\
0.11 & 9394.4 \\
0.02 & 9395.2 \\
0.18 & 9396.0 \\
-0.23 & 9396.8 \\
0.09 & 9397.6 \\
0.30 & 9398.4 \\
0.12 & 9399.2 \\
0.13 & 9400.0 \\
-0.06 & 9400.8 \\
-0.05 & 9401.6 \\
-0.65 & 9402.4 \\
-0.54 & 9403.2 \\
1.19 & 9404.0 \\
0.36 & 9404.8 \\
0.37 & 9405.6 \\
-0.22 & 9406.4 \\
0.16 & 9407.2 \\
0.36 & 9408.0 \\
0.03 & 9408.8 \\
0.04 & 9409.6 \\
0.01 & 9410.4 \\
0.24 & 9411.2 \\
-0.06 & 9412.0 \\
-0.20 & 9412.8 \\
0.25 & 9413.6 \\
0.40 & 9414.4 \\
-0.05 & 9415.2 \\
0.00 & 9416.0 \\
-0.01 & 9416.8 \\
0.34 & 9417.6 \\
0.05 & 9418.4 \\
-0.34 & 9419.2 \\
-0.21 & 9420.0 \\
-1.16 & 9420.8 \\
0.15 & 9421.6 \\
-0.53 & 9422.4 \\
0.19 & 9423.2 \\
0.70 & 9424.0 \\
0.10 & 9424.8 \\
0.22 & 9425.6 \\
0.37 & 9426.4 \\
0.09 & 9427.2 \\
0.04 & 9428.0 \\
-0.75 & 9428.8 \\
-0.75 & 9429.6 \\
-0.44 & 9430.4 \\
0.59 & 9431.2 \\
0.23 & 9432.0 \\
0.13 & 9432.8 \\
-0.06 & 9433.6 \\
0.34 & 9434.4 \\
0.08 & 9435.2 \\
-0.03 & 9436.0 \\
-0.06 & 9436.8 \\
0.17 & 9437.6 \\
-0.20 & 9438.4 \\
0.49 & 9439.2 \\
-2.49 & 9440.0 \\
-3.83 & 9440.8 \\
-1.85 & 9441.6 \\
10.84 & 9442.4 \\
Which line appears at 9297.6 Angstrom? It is [O III] 5007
